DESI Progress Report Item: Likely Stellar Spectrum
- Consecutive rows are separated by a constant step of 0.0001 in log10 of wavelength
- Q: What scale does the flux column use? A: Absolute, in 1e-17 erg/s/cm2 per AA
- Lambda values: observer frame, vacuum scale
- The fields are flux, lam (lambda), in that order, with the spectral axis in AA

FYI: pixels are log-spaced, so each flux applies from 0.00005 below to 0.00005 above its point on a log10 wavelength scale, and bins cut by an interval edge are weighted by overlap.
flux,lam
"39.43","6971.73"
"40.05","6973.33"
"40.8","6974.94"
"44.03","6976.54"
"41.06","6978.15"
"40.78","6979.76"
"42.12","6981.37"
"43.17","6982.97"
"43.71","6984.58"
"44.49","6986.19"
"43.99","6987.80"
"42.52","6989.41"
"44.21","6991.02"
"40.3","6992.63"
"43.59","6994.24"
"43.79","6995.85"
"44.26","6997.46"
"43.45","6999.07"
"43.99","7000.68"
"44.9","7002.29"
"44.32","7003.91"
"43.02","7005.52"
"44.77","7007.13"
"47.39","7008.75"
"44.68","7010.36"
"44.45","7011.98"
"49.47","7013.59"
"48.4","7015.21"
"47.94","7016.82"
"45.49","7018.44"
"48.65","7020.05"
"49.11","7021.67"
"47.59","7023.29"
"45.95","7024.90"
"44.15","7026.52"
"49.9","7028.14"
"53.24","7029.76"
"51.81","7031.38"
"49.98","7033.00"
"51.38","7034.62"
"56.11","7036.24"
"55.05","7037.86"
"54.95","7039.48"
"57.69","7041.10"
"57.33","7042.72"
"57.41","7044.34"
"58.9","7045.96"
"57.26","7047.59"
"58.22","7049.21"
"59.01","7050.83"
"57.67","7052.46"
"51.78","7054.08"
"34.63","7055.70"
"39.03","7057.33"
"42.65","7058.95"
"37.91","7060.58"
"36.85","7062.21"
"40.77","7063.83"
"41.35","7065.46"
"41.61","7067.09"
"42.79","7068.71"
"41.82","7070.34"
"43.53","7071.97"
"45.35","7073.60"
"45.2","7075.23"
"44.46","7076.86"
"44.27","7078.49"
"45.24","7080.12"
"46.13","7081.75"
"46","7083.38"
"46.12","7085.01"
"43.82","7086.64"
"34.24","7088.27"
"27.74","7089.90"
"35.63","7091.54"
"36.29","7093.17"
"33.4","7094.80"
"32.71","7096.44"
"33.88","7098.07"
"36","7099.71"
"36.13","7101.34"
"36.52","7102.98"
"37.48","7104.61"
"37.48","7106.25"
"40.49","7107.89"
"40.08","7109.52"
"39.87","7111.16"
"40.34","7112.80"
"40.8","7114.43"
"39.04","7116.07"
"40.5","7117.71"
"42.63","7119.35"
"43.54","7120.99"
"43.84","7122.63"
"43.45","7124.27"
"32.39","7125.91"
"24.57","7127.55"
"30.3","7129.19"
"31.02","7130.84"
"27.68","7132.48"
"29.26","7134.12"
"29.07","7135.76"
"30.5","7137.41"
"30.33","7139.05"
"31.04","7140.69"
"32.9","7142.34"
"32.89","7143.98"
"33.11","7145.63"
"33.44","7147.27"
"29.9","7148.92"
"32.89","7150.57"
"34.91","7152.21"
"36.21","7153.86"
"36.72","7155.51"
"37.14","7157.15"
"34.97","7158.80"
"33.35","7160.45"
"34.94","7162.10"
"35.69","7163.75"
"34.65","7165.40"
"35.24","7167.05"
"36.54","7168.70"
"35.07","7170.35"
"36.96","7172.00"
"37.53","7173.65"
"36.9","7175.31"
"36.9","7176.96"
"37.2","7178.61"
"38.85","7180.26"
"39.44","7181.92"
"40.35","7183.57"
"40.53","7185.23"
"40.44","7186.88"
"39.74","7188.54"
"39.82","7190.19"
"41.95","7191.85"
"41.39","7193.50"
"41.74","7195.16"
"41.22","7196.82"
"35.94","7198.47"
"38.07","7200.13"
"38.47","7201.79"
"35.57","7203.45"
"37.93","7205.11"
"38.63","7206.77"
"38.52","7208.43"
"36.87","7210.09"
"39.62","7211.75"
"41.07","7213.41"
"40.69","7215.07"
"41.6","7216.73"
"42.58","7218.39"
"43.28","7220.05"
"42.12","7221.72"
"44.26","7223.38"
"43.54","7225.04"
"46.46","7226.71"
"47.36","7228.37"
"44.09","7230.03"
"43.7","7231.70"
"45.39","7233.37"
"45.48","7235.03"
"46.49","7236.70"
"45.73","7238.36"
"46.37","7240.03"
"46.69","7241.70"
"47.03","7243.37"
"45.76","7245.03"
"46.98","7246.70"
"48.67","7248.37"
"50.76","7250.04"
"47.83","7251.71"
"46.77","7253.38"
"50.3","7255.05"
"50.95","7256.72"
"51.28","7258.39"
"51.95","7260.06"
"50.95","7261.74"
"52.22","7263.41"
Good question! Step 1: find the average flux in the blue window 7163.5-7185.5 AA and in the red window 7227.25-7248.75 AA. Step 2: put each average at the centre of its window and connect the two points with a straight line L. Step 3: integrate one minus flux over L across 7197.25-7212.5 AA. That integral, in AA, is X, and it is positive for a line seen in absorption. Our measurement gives 1.3 AA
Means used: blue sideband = 37.2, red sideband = 46.1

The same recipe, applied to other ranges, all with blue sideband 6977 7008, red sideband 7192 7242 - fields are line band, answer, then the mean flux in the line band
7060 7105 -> 3.14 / 39.8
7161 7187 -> 3.10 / 37.2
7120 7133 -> 2.34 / 34.9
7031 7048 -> -4.85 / 55.3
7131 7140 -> 2.75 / 29.5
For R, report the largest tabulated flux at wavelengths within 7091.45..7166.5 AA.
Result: 43.84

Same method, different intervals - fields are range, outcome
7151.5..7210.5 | 41.95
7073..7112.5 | 46.13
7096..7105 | 37.48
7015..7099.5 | 59.01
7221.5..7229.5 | 47.36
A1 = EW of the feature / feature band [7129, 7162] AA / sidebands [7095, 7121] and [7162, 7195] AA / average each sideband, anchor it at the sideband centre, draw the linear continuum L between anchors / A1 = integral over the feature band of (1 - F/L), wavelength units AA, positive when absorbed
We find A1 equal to 4.96 AA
